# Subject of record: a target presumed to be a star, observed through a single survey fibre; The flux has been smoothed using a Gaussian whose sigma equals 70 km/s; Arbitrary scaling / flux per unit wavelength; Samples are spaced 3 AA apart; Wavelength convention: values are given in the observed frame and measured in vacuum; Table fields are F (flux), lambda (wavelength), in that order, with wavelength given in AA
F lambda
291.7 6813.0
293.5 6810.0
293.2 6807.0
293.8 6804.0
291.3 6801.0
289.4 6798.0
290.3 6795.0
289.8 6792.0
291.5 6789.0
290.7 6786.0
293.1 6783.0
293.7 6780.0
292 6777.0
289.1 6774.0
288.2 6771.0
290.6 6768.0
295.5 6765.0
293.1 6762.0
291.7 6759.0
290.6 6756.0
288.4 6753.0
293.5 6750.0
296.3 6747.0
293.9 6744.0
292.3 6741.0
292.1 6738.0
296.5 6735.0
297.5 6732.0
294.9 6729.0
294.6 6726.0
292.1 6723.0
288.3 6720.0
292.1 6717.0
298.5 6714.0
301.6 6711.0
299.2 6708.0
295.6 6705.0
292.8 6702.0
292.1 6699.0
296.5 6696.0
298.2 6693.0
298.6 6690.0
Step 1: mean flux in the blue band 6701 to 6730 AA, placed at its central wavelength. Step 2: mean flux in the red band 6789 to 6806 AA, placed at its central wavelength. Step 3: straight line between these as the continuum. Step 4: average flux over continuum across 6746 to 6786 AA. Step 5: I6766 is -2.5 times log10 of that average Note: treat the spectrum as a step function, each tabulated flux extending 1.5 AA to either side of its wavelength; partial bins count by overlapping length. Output 0.00 mag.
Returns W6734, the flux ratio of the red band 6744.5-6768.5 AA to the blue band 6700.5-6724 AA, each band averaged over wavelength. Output 0.99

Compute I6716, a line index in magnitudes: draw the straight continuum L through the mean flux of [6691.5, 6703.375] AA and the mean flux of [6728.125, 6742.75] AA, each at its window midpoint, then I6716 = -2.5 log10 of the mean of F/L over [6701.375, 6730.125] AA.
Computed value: -0.001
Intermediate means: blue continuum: 295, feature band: 295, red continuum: 295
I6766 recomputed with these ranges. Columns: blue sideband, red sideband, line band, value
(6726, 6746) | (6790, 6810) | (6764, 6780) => 0.01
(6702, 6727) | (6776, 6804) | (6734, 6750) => 0.00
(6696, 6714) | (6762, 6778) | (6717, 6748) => 0.00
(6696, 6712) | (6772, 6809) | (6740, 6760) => 0.00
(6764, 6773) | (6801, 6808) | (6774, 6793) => 0.00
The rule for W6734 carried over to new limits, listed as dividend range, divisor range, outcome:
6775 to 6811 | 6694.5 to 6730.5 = 0.99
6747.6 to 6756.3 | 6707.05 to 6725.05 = 0.99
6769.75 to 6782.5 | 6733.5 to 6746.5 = 0.99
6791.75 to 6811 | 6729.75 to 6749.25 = 0.99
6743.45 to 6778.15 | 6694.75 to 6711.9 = 0.99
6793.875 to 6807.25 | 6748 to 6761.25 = 1.00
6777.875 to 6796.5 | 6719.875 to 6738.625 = 0.99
